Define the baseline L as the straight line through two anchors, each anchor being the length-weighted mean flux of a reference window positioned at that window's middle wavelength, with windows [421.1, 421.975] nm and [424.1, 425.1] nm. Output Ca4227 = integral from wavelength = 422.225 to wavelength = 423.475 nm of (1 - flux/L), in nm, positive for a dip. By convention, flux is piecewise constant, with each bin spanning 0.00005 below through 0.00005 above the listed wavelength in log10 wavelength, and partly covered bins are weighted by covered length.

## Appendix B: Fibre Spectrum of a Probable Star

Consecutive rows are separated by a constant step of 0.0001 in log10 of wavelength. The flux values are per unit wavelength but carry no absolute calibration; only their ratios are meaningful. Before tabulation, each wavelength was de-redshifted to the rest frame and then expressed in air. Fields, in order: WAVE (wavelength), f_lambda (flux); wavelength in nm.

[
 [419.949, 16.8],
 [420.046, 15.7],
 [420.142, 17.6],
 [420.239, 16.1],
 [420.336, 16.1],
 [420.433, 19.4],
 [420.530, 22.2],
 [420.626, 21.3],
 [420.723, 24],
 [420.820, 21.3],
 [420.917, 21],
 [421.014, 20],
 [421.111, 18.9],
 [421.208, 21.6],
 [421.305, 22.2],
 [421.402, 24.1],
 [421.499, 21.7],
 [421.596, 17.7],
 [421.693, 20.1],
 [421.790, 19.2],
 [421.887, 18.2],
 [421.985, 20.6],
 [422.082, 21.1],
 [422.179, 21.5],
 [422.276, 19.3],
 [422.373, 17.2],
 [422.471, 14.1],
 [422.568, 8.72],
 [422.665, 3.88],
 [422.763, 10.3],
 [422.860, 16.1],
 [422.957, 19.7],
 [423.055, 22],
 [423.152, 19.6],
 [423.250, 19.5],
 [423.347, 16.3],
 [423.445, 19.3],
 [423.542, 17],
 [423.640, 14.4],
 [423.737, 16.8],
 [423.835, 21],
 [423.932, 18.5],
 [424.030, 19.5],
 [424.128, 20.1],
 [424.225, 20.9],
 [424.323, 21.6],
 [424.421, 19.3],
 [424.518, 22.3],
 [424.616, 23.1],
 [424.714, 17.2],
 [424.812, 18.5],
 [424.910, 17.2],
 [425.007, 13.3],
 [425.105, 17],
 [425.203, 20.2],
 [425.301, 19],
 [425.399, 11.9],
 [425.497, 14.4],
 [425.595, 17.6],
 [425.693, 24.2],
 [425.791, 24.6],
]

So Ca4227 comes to 0.26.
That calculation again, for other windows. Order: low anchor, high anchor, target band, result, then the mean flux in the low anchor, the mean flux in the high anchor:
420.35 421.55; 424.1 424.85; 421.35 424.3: 0.404 nm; 21.3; 20.4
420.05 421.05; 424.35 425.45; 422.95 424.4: -0.037 nm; 19.7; 18.2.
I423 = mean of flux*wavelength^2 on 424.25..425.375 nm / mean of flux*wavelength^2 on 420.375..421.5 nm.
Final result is 0.90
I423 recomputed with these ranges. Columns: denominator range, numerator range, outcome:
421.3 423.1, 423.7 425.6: 1.06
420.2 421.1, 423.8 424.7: 1.04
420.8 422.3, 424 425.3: 0.95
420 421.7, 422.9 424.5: 0.97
